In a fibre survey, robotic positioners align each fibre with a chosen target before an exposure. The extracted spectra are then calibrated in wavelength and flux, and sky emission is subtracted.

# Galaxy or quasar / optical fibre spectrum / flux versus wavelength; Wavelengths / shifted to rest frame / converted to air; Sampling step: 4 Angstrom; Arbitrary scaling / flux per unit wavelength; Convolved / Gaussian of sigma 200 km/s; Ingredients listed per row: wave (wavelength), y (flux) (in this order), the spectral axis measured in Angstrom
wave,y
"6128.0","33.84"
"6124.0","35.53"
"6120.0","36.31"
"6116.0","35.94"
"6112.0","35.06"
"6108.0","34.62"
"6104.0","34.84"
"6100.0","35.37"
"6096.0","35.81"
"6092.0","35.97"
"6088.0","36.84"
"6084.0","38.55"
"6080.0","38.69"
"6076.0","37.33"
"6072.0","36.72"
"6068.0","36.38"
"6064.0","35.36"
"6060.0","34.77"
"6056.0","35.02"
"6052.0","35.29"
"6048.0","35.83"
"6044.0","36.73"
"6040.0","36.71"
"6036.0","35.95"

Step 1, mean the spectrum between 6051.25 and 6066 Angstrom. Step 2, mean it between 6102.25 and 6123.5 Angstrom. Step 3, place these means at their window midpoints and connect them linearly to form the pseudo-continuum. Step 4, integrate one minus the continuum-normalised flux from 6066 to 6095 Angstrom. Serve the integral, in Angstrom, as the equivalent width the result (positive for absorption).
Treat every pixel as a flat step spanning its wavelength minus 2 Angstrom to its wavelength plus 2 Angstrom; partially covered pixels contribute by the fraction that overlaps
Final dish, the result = -1.6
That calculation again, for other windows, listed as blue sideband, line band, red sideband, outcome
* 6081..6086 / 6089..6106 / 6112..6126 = 0.87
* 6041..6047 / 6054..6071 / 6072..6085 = 0.84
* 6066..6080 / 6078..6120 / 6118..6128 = 0.10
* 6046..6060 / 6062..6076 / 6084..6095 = -0.15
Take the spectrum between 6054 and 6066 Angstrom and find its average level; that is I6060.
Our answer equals 35.1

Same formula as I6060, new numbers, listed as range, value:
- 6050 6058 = 35.2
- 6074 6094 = 37.5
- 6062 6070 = 35.9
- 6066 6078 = 36.8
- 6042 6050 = 36.3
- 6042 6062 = 35.5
